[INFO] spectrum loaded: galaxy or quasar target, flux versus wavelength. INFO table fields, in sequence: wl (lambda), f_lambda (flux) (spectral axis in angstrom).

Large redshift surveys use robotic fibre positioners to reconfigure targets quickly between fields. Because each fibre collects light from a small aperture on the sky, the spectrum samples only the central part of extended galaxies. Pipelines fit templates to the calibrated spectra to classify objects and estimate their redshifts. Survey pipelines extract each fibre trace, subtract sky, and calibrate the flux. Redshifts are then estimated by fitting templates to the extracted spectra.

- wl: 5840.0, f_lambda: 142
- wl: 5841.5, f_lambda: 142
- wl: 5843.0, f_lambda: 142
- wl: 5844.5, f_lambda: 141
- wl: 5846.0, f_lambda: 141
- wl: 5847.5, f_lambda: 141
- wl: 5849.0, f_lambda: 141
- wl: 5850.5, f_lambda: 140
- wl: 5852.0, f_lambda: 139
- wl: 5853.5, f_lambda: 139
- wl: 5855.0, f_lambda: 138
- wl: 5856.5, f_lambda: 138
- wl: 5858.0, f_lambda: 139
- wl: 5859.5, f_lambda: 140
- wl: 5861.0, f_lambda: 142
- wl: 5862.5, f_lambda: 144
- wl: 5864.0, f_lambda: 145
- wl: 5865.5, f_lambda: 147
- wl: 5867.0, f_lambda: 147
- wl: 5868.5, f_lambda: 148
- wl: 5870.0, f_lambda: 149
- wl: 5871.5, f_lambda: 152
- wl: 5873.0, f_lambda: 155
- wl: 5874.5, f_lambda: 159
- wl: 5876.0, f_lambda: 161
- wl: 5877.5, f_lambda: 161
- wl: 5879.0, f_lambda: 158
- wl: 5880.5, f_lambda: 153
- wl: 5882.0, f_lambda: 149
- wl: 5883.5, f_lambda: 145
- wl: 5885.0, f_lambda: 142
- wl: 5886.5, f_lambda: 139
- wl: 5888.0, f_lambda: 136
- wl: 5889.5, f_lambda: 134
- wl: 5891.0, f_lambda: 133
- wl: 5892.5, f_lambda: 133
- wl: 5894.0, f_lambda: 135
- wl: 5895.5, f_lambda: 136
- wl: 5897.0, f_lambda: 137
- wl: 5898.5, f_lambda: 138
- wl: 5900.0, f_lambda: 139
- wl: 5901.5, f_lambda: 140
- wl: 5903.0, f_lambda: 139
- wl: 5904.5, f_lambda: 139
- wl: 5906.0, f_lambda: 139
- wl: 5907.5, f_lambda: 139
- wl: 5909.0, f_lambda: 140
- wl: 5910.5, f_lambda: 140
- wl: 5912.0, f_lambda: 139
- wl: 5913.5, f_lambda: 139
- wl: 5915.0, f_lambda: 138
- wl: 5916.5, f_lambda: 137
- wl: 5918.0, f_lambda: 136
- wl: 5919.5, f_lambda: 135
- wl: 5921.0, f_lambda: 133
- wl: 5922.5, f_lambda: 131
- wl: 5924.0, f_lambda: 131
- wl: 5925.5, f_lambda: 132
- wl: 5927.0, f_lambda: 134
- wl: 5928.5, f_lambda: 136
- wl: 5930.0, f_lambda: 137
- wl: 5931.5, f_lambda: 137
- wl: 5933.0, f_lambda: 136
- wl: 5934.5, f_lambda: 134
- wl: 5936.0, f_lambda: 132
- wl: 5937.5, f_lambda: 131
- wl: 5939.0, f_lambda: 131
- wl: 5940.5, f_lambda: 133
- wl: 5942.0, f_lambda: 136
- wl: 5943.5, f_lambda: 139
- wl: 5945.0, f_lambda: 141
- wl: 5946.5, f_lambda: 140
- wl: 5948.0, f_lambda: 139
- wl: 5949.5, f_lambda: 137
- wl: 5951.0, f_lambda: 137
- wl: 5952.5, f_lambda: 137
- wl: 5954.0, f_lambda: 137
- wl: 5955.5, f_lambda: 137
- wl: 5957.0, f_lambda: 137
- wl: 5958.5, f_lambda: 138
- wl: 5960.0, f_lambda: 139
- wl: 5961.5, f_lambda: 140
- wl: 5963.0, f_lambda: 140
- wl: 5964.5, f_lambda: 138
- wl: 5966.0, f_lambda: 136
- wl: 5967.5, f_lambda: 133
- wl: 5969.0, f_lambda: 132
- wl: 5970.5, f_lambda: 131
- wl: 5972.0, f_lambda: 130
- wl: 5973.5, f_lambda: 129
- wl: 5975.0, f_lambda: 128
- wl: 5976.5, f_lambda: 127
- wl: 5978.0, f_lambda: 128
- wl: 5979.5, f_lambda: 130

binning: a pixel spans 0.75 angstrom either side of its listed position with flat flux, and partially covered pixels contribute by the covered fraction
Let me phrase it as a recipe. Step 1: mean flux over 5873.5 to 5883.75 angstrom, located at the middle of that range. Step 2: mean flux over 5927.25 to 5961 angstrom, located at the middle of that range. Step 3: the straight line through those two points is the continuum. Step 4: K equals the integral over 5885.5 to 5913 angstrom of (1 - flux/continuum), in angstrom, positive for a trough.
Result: 2.2 angstrom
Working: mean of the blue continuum 156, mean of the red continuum 136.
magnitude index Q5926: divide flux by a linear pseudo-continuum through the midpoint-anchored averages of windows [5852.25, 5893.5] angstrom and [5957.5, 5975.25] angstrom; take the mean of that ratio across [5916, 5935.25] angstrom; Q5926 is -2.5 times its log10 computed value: 0.04 mag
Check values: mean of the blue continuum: 145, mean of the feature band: 135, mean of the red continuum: 135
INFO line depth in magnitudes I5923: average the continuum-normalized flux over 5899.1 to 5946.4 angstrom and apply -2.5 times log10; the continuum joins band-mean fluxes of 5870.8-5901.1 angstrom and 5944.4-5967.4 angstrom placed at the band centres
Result 0.04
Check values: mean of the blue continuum 145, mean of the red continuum 138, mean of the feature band 136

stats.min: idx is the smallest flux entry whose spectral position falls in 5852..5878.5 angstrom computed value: 138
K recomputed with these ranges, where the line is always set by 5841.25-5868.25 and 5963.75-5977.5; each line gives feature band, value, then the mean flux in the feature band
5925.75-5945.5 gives -0.1 angstrom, 135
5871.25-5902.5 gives -1.3 angstrom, 144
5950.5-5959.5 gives -0.3 angstrom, 137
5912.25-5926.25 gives 0.1 angstrom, 135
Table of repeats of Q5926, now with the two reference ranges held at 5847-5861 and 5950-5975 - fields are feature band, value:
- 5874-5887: -0.100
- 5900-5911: -0.014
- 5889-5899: 0.023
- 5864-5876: -0.092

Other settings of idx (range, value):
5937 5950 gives 131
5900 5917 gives 137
